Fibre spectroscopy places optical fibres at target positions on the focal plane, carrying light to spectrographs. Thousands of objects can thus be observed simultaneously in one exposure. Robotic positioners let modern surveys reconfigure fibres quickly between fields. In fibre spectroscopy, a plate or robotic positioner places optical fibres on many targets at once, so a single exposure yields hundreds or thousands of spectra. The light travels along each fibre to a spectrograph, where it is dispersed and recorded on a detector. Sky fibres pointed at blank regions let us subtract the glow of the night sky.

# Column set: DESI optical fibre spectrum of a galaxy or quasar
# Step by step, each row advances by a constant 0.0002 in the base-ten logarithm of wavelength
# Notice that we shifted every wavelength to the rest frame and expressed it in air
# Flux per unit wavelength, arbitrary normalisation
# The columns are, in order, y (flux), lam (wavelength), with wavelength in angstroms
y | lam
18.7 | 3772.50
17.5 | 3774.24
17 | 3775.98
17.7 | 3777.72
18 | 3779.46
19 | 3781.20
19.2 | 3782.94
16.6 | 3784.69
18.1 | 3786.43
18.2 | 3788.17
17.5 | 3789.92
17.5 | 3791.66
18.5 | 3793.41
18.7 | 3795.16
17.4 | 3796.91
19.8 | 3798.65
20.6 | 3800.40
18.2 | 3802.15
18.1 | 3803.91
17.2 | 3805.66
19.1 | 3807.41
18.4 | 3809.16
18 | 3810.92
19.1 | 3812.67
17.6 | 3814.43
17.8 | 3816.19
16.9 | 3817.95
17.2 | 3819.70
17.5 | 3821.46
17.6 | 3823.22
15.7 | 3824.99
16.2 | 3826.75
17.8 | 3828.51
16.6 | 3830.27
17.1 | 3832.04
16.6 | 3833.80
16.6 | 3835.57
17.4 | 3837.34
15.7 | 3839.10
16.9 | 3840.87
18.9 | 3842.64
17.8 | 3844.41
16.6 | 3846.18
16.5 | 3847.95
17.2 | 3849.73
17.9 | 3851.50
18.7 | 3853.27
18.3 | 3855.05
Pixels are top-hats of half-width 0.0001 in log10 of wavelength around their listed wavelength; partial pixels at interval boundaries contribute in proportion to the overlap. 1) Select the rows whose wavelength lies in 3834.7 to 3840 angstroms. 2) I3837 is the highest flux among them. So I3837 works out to 17.4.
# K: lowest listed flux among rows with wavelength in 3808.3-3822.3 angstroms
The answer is 16.9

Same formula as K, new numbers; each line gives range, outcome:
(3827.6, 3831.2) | 16.6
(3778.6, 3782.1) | 18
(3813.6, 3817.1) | 17.6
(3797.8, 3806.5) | 17.2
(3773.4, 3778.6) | 17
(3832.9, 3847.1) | 15.7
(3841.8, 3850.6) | 16.5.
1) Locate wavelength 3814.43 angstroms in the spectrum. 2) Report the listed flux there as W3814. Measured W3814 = 17.6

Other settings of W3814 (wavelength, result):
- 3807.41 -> 19.1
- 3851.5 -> 17.9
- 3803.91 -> 18.1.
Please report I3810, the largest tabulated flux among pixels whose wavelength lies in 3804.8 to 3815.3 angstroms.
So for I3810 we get 19.1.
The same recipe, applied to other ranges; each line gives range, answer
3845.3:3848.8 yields 16.6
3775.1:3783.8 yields 19.2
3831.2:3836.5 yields 17.1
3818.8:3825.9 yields 17.6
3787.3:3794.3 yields 18.5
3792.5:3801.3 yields 20.6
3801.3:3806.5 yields 18.2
